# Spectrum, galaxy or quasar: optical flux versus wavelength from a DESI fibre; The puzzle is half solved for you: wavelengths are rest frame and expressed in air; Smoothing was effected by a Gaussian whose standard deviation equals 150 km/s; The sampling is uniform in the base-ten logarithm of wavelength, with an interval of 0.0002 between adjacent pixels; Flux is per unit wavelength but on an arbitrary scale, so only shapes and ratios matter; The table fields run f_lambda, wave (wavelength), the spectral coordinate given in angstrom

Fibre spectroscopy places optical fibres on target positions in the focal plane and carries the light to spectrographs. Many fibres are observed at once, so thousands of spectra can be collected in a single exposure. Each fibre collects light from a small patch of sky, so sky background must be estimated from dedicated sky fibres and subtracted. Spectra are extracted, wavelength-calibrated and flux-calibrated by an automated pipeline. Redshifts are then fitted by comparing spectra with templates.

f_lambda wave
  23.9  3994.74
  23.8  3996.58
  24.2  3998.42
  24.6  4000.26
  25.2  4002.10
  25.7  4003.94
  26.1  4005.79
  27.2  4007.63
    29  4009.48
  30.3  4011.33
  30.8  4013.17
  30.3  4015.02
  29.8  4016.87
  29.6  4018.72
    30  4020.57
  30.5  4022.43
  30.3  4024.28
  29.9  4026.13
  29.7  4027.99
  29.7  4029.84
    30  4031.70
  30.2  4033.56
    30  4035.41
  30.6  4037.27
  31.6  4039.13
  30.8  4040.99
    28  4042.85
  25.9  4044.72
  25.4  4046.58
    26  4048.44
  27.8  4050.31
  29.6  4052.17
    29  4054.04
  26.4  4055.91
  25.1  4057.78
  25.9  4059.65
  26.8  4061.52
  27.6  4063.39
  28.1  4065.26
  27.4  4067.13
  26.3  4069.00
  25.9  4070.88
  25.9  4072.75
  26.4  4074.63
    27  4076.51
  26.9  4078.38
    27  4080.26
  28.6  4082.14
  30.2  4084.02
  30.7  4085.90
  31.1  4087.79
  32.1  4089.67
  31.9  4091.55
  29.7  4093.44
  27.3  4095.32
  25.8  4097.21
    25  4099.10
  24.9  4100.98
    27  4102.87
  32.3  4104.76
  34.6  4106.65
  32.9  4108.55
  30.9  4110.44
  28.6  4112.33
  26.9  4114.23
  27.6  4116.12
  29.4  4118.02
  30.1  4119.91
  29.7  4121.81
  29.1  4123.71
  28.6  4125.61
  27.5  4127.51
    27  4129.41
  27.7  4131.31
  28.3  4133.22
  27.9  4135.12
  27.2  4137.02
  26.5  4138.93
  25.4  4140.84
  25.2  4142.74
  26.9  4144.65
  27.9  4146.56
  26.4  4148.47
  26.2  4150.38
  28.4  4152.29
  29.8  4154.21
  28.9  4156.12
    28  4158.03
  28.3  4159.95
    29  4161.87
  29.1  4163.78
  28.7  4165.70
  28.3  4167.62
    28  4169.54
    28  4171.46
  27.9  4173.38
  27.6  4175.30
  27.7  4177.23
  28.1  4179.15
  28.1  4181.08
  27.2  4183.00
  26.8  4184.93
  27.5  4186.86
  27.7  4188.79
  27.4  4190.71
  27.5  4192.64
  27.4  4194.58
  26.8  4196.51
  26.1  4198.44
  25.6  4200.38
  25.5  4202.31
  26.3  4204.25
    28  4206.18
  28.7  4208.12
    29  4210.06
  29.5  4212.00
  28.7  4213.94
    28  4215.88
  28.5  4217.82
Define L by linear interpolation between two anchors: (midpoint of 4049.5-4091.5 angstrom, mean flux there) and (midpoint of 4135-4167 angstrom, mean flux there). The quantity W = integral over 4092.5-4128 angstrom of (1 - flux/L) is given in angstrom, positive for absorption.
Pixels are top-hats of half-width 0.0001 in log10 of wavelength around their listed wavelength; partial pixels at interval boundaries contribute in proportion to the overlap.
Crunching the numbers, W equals -1.4 angstrom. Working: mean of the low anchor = 27.9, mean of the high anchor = 27.6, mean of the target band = 28.9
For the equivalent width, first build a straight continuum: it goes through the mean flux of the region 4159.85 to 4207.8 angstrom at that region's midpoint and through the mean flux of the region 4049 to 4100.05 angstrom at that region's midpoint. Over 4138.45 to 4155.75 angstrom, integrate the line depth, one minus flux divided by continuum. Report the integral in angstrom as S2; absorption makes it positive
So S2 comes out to 0.37 angstrom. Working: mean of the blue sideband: 27.8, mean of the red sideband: 27.5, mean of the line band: 27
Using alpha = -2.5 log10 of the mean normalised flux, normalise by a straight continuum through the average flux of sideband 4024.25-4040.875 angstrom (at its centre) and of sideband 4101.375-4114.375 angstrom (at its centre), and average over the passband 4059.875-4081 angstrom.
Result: 0.134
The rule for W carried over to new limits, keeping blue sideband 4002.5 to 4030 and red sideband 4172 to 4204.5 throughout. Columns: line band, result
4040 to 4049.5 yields 0.5 angstrom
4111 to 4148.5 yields 0.1 angstrom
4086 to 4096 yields -0.8 angstrom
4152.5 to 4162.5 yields -0.5 angstrom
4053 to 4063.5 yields 0.7 angstrom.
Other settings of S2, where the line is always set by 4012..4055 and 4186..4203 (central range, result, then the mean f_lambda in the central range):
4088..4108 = -0.6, 29.2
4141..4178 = -0.6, 27.9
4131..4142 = 0.3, 27.1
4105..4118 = -1.0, 30.3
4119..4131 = -0.3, 28.6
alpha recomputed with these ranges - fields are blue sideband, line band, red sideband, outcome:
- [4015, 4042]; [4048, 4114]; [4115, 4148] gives 0.03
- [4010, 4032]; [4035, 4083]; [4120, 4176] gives 0.07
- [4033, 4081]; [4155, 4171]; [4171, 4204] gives -0.05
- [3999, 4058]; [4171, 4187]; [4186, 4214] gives 0.00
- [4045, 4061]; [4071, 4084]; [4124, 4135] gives 0.00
